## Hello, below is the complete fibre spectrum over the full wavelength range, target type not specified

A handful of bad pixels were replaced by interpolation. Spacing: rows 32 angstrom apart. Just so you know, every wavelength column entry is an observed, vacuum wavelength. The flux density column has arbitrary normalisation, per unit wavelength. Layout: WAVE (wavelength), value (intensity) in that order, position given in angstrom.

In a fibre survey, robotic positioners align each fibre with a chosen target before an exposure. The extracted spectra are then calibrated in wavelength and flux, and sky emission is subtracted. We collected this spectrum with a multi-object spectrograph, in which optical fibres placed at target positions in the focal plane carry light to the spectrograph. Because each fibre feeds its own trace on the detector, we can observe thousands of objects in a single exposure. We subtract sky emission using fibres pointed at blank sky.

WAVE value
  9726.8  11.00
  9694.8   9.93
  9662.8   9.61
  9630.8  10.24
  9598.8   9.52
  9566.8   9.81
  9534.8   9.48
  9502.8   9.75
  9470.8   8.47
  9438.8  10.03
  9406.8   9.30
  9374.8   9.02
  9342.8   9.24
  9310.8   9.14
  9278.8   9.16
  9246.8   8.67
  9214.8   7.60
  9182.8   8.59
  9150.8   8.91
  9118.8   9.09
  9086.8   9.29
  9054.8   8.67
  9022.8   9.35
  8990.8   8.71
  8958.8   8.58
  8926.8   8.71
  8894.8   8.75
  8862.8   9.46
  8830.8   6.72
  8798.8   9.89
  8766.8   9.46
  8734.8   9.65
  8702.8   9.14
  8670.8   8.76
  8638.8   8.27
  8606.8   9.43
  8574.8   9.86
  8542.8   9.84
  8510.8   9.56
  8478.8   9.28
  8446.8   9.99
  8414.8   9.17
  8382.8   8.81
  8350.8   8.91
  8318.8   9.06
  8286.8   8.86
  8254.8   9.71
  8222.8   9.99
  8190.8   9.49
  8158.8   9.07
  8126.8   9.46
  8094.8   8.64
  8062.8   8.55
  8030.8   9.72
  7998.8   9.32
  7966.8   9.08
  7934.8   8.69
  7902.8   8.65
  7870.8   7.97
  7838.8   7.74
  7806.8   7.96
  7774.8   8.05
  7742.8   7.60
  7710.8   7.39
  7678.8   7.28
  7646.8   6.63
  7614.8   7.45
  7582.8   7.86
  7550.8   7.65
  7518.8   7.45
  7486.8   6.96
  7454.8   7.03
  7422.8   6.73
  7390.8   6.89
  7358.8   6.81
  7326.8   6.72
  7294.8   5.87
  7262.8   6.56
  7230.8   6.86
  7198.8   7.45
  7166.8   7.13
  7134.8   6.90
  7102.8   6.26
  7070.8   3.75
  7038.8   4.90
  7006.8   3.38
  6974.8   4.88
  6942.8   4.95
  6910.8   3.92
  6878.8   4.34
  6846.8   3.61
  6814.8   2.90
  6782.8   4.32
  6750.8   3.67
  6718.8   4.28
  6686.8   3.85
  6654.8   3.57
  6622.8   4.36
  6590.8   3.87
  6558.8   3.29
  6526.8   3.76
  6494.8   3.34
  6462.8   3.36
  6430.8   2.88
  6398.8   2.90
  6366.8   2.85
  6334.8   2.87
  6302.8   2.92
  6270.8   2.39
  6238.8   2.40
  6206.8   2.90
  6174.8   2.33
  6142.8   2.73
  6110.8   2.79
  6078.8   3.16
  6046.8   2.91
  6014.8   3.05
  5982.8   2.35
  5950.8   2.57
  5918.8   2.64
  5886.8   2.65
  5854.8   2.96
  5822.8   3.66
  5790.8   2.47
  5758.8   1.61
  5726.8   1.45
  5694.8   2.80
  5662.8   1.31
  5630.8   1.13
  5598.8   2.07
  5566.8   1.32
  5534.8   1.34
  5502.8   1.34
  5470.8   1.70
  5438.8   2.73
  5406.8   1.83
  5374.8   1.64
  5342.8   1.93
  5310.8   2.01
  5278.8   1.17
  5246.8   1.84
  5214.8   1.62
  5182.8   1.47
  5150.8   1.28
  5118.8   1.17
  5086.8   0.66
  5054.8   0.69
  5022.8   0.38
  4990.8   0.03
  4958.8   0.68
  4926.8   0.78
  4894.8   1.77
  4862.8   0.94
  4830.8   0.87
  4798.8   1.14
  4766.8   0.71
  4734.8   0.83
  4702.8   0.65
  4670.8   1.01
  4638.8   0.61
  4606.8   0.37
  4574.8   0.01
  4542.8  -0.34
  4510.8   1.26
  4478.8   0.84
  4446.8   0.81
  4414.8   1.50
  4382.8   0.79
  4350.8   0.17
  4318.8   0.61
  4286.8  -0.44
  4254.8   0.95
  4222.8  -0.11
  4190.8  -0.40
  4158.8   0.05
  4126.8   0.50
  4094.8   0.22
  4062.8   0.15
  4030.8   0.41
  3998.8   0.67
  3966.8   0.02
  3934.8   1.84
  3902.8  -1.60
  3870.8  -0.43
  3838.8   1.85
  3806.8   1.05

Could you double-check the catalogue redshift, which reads 0.779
